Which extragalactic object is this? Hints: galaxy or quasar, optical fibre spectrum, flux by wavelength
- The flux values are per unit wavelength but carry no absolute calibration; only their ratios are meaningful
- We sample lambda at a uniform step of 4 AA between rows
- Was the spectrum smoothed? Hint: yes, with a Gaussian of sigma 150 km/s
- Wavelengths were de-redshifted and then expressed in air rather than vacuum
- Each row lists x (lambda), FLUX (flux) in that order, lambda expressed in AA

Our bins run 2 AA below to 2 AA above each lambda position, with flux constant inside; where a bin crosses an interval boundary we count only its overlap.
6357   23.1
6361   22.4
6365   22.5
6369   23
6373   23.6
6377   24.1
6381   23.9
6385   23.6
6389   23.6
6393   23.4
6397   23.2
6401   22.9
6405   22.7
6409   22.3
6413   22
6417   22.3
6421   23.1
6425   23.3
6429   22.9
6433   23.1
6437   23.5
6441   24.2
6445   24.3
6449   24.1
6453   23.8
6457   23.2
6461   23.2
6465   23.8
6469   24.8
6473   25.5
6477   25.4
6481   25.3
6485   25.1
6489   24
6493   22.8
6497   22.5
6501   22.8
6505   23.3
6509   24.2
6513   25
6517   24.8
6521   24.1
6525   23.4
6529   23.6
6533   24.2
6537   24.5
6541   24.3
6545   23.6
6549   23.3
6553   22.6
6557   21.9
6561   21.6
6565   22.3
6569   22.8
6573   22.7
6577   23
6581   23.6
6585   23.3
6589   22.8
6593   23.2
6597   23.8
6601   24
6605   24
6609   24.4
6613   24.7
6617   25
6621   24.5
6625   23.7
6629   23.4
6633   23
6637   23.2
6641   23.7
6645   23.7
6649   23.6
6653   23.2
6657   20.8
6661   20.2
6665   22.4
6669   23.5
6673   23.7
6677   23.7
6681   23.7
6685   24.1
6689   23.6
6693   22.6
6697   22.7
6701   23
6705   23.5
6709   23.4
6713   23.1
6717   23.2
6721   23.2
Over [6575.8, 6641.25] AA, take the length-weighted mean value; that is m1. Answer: 23.7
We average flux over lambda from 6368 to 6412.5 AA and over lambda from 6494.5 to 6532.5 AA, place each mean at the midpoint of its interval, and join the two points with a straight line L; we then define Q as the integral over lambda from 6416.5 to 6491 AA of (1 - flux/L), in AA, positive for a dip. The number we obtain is -1.46 AA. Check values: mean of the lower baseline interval 23.3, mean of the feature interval 24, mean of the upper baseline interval 23.8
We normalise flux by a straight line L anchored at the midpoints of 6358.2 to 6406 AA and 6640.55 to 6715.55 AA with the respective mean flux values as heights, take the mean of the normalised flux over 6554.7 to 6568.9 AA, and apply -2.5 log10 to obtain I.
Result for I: 0.05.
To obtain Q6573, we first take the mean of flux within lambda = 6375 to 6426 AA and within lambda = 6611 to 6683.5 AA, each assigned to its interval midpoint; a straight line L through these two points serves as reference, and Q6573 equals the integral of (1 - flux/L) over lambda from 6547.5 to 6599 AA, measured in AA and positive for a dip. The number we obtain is 0.9 AA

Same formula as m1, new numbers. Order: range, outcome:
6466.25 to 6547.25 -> 24.2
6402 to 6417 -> 22.4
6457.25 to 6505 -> 24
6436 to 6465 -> 23.8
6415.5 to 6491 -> 24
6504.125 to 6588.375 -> 23.4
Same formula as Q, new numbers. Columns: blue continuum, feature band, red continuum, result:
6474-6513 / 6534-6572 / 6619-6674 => 1.0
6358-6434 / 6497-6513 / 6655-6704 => -0.4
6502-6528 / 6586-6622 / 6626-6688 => -0.9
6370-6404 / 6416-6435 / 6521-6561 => 0.4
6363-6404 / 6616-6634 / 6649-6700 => -0.7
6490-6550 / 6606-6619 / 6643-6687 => -0.8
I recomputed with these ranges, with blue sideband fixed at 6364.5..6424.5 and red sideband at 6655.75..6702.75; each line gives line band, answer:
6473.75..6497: -0.063 mag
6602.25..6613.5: -0.063 mag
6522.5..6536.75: -0.040 mag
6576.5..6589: -0.015 mag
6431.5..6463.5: -0.029 mag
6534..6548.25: -0.050 mag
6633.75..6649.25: -0.028 mag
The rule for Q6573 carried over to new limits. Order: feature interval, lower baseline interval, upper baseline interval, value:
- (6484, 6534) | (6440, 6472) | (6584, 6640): 0.2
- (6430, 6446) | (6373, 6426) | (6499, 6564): -0.3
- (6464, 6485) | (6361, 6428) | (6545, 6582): -2.0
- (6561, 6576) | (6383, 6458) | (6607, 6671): 0.5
